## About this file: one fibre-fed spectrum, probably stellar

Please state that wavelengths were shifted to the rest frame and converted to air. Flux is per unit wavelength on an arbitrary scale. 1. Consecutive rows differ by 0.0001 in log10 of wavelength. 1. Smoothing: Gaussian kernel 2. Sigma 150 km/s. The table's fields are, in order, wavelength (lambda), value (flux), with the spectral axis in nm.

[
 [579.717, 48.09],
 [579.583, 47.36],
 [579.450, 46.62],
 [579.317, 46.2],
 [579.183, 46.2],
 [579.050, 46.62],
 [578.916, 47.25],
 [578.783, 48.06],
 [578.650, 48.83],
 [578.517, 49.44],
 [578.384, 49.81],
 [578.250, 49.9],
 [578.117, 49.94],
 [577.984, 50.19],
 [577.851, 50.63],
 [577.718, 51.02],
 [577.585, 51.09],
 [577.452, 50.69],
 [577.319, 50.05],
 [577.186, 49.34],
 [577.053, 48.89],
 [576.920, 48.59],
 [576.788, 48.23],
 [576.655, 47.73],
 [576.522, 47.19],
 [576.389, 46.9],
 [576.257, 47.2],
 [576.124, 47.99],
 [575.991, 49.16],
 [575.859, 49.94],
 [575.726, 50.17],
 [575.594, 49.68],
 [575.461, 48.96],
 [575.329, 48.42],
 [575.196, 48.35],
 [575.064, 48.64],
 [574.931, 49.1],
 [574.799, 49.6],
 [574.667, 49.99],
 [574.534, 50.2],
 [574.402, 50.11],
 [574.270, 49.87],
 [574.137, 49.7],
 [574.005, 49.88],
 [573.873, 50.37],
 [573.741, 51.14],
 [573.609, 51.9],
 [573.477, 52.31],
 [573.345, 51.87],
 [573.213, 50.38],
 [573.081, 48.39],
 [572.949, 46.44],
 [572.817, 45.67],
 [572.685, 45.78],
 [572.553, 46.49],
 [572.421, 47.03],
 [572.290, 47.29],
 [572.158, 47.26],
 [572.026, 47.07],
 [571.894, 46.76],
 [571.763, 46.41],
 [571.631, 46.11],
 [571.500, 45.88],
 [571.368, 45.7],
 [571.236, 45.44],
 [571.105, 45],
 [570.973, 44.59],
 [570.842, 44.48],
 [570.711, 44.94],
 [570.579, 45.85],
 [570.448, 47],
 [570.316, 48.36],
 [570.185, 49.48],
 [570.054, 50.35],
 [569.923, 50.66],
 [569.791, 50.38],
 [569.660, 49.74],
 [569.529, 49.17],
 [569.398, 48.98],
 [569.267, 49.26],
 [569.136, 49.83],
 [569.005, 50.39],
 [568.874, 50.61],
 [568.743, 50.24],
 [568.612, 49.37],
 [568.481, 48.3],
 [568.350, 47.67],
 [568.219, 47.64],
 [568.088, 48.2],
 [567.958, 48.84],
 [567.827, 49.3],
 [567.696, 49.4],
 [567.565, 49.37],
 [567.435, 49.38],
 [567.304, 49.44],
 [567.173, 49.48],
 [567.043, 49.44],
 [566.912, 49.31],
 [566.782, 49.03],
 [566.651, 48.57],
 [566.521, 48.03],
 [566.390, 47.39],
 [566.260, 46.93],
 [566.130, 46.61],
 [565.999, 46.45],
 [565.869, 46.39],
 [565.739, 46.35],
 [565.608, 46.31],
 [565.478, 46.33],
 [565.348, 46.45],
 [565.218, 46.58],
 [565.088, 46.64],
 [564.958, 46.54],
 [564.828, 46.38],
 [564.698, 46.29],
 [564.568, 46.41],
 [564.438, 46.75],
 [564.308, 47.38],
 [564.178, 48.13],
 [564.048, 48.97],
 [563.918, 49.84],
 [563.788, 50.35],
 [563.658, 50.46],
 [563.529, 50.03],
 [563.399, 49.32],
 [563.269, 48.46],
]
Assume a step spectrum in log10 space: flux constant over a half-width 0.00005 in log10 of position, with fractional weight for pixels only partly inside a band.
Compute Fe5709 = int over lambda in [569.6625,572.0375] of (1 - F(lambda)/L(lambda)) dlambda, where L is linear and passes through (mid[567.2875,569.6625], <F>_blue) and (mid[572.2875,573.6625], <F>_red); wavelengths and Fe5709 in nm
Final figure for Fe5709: 0.09 nm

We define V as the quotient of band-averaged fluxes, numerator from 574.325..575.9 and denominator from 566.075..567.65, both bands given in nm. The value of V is 1.02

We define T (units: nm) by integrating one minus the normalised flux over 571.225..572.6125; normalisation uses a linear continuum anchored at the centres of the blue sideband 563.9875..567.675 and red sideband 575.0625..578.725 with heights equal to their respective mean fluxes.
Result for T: 0.055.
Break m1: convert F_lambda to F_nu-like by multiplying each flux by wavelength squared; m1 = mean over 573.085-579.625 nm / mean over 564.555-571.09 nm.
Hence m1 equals 1.06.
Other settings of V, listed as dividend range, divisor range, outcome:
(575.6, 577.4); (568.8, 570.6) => 0.98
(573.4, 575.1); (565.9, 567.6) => 1.04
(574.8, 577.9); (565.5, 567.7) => 1.02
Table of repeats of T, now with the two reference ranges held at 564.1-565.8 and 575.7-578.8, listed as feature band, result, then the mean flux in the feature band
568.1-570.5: -0.09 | 49.3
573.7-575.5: -0.03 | 49.6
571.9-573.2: 0.03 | 46.9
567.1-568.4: -0.05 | 48.9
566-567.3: -0.03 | 48.3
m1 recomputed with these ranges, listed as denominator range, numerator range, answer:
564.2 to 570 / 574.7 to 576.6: 1.04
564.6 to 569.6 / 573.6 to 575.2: 1.06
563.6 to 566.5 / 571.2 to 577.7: 1.06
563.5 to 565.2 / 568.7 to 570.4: 1.06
